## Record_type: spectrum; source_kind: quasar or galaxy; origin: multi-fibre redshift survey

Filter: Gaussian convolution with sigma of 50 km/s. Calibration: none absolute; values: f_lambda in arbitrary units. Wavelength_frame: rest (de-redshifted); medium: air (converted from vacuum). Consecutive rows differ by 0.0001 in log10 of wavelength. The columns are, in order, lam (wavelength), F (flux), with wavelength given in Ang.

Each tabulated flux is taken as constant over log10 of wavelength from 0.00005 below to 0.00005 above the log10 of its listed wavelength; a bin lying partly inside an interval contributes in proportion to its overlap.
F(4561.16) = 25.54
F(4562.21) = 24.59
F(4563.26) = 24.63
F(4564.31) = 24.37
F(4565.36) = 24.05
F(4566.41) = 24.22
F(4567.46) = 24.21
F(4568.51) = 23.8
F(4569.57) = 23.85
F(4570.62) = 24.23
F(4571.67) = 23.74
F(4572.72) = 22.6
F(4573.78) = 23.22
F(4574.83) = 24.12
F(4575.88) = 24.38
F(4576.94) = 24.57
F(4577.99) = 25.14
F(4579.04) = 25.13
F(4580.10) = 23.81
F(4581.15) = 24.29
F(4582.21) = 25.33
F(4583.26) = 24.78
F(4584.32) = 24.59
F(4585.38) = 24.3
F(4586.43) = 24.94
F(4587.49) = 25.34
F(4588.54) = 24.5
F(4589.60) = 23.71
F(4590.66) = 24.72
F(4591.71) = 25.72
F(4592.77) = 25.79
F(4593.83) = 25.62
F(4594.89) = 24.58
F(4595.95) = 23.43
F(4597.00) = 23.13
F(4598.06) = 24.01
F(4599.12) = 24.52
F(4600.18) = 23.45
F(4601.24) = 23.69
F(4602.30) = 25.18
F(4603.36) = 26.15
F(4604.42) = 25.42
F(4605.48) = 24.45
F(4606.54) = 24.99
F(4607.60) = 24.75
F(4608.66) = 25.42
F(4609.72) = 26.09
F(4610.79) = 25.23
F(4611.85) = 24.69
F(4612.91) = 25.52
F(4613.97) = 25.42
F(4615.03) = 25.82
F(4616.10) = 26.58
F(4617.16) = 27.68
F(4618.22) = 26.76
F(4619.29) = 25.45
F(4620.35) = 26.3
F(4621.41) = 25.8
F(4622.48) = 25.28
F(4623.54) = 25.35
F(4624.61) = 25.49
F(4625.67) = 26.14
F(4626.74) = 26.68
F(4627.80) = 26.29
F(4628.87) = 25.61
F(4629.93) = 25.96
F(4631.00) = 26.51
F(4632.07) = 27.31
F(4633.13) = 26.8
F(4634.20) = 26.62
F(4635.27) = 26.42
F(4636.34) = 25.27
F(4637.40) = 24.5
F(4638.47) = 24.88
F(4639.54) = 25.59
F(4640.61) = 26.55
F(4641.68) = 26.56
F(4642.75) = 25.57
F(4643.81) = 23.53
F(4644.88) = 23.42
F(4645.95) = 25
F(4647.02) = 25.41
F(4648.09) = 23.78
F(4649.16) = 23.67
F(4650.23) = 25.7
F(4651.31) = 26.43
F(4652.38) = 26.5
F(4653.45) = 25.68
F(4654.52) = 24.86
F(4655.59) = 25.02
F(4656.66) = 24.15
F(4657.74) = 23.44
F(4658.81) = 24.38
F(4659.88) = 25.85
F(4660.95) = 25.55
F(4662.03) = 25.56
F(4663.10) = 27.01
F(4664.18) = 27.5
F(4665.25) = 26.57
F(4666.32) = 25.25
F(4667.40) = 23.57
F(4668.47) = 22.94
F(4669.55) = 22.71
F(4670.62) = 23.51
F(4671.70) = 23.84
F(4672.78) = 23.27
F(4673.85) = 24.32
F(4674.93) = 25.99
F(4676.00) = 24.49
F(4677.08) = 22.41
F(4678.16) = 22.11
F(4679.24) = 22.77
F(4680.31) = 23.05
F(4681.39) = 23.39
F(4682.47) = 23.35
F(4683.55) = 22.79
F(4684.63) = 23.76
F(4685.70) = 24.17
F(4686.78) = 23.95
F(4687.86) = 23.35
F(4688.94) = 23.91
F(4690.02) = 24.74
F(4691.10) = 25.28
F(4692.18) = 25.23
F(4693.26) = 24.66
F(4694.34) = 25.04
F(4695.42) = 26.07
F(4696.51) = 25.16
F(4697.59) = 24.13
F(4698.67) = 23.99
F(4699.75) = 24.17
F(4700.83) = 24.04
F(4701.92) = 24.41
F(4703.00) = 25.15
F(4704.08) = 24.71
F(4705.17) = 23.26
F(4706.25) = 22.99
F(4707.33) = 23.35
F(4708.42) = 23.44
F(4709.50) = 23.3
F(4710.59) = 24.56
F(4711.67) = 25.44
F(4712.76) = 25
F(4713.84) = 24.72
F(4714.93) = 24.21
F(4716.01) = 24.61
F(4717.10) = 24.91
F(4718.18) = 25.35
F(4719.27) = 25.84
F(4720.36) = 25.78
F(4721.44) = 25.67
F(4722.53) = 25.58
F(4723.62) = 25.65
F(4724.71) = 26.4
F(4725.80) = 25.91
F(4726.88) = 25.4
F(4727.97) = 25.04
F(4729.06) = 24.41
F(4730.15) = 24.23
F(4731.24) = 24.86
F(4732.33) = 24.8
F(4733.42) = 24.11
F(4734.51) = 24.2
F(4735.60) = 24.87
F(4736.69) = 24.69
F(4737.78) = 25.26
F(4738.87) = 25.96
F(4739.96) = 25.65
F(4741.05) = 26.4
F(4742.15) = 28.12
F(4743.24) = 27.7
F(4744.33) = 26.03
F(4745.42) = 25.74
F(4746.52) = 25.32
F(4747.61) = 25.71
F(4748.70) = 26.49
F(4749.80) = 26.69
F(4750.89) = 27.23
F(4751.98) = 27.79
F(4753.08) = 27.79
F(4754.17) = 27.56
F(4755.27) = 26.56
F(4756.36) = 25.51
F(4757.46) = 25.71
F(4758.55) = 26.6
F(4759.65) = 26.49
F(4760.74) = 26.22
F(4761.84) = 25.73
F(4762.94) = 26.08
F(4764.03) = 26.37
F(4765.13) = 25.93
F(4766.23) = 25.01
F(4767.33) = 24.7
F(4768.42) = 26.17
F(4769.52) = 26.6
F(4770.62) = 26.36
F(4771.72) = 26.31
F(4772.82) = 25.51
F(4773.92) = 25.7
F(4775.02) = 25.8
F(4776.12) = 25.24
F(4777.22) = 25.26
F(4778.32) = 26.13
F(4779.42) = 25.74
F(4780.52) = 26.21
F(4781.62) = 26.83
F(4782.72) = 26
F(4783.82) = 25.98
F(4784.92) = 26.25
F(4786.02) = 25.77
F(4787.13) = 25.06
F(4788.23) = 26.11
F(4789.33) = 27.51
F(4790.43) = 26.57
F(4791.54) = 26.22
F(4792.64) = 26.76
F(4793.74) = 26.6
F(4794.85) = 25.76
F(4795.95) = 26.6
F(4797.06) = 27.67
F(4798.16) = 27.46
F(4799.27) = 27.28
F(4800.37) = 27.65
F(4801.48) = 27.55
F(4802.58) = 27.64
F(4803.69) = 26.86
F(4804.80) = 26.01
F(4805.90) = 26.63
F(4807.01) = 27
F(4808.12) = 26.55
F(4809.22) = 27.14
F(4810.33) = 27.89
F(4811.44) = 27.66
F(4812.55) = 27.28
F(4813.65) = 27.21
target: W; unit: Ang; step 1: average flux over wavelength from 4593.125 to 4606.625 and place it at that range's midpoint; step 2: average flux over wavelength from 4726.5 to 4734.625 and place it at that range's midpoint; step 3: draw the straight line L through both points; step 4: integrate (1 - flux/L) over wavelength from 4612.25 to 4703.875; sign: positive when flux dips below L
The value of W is -1.6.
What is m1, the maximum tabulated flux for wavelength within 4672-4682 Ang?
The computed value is 25.99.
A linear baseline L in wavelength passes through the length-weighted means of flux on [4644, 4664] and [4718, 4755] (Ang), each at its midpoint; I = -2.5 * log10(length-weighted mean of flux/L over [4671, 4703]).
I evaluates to 0.06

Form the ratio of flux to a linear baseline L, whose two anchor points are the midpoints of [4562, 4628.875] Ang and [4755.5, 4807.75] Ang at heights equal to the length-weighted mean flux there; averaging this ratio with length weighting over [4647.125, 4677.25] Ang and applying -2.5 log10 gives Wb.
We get 0.02 mag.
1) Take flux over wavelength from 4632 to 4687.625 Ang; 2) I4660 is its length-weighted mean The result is 24.7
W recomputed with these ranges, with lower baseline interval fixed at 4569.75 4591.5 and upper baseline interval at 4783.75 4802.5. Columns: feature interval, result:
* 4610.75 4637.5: -1.2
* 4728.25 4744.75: 0.4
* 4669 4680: 0.8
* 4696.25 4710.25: 0.9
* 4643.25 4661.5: 0.2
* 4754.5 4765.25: 0.1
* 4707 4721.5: 0.6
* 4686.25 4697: 0.4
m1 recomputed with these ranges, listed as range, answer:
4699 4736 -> 26.4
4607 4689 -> 27.68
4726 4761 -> 28.12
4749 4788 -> 27.79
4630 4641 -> 27.31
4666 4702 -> 26.07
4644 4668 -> 27.5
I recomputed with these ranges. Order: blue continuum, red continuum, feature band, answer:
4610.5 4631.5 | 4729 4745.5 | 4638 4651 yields 0.04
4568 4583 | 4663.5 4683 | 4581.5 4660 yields -0.05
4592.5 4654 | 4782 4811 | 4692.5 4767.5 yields 0.04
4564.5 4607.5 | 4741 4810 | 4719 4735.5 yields 0.03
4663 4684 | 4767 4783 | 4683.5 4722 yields 0.00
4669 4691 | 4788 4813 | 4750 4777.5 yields -0.01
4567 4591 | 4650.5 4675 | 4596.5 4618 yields -0.03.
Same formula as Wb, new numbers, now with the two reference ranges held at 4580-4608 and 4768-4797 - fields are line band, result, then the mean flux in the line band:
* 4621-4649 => -0.027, 25.6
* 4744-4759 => -0.025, 26.5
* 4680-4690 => 0.079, 23.6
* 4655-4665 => -0.010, 25.4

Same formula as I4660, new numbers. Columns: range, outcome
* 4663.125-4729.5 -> 24.5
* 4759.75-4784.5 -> 25.9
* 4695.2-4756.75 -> 25.3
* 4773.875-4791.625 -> 26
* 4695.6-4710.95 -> 24.1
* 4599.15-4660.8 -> 25.5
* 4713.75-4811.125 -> 26.1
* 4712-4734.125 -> 25.1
